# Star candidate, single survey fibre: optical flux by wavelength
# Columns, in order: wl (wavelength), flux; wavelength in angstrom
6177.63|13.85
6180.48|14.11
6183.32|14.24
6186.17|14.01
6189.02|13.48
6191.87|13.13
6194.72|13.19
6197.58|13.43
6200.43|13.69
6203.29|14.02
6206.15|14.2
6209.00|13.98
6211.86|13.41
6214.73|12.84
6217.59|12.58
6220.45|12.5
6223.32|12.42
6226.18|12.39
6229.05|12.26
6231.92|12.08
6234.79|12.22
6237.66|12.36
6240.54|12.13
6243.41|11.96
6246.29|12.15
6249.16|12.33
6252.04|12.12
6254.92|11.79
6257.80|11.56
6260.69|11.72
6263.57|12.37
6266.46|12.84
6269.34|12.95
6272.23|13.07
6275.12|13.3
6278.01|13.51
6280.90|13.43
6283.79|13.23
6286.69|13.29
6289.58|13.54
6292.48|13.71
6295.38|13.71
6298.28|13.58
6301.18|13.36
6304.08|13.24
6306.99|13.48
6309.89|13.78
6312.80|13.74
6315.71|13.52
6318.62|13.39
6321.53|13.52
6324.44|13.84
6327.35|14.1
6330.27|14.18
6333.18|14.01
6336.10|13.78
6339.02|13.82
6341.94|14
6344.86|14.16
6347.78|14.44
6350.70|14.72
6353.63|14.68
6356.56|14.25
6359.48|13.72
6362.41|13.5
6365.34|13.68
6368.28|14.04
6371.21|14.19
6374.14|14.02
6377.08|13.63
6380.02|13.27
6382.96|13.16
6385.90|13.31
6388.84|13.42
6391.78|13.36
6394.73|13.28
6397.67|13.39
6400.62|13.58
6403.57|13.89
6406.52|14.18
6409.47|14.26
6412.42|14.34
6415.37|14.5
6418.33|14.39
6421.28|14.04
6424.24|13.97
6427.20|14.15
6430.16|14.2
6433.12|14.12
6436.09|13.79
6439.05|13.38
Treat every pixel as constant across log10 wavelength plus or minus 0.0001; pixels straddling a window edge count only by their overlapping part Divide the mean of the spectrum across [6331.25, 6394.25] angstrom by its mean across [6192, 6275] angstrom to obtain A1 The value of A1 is 1.09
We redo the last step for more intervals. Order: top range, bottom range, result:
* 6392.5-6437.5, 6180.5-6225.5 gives 1.04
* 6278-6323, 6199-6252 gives 1.06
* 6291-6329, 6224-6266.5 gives 1.12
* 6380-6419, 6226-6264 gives 1.14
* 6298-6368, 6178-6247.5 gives 1.06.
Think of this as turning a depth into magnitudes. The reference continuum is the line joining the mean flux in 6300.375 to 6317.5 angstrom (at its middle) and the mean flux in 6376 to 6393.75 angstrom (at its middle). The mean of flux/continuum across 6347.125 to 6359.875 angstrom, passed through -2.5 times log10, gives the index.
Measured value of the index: -0.078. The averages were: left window 13.5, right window 13.3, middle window 14.4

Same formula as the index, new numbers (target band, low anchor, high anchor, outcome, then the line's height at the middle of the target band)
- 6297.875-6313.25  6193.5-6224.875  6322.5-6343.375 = 0.02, 13.8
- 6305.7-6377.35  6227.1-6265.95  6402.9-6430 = -0.05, 13.3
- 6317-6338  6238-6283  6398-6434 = -0.05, 13.2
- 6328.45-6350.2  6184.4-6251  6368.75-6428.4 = -0.04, 13.5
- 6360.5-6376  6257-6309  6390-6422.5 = -0.02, 13.7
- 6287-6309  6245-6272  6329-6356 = -0.03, 13.2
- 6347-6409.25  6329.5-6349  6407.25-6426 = 0.03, 14.2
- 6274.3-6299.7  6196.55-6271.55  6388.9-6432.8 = -0.04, 13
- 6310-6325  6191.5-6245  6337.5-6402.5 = -0.01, 13.5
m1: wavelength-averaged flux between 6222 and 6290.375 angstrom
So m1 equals 12.5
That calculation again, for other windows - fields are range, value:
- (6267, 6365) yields 13.7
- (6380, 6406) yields 13.4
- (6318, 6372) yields 14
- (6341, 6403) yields 13.8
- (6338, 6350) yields 14.2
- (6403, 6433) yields 14.2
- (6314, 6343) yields 13.8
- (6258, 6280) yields 12.8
